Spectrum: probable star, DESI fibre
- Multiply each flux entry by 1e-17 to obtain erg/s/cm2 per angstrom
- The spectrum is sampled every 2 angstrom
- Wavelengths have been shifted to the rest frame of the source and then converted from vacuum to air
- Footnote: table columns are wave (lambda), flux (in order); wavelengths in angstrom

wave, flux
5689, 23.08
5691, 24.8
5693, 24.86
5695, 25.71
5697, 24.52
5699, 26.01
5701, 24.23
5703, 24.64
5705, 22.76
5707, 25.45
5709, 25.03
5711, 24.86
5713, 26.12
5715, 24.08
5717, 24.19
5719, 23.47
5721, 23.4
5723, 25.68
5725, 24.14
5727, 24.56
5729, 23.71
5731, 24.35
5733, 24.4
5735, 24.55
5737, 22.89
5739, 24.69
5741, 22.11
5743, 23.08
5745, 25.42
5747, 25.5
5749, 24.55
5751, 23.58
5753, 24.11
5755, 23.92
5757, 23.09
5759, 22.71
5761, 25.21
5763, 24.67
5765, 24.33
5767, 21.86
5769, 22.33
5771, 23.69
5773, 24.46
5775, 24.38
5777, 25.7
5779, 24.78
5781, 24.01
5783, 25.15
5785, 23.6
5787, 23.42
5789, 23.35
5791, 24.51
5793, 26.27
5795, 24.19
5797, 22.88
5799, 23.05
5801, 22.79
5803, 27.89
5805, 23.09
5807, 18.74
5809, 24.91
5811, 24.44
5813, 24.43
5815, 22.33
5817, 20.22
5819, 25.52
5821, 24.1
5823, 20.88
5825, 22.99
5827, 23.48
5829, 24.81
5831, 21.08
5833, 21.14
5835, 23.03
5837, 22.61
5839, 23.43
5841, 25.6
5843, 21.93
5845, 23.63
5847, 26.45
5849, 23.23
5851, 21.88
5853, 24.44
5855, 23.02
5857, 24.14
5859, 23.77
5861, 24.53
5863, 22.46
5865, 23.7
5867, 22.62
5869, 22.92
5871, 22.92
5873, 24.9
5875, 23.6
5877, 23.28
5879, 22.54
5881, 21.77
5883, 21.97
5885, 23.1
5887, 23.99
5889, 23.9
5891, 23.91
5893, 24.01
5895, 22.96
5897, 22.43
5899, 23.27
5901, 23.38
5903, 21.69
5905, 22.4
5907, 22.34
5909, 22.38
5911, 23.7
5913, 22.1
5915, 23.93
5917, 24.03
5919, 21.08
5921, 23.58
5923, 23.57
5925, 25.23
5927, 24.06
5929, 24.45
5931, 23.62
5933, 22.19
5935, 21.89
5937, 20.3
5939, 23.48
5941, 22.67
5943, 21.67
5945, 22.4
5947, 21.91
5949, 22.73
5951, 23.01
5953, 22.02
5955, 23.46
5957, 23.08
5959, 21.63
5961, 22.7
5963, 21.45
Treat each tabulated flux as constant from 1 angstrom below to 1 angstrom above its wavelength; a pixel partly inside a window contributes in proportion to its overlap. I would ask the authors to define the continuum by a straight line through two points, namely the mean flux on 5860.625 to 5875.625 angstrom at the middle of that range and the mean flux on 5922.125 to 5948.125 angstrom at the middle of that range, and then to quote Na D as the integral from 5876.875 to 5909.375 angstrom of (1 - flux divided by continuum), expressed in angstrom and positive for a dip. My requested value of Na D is 0.4 angstrom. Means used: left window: 23.4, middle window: 22.9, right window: 22.9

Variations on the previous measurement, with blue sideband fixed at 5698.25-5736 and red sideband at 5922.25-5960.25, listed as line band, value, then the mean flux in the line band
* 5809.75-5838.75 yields 0.9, 23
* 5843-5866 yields -0.2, 23.7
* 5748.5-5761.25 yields 0.2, 23.8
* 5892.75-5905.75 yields 0.2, 22.8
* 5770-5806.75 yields -0.3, 24.2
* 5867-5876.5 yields -0.1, 23.5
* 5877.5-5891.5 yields 0.1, 23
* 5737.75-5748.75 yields 0.1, 24.2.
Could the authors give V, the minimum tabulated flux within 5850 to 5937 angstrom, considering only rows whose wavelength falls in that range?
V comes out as 20.3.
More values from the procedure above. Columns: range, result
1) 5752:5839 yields 18.74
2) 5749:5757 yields 23.09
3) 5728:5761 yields 22.11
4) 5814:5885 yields 20.22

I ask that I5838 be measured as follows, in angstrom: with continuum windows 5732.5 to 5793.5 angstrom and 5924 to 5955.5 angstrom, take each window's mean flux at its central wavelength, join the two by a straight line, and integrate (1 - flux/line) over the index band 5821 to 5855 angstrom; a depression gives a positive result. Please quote 0.5 angstrom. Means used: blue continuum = 24.1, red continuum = 22.8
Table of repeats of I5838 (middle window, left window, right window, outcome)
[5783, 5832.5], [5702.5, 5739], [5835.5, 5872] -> 0.70 angstrom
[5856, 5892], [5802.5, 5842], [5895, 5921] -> -0.63 angstrom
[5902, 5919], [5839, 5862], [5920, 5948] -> 0.34 angstrom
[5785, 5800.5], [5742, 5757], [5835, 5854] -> 0.05 angstrom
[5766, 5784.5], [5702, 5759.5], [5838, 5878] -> -0.03 angstrom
